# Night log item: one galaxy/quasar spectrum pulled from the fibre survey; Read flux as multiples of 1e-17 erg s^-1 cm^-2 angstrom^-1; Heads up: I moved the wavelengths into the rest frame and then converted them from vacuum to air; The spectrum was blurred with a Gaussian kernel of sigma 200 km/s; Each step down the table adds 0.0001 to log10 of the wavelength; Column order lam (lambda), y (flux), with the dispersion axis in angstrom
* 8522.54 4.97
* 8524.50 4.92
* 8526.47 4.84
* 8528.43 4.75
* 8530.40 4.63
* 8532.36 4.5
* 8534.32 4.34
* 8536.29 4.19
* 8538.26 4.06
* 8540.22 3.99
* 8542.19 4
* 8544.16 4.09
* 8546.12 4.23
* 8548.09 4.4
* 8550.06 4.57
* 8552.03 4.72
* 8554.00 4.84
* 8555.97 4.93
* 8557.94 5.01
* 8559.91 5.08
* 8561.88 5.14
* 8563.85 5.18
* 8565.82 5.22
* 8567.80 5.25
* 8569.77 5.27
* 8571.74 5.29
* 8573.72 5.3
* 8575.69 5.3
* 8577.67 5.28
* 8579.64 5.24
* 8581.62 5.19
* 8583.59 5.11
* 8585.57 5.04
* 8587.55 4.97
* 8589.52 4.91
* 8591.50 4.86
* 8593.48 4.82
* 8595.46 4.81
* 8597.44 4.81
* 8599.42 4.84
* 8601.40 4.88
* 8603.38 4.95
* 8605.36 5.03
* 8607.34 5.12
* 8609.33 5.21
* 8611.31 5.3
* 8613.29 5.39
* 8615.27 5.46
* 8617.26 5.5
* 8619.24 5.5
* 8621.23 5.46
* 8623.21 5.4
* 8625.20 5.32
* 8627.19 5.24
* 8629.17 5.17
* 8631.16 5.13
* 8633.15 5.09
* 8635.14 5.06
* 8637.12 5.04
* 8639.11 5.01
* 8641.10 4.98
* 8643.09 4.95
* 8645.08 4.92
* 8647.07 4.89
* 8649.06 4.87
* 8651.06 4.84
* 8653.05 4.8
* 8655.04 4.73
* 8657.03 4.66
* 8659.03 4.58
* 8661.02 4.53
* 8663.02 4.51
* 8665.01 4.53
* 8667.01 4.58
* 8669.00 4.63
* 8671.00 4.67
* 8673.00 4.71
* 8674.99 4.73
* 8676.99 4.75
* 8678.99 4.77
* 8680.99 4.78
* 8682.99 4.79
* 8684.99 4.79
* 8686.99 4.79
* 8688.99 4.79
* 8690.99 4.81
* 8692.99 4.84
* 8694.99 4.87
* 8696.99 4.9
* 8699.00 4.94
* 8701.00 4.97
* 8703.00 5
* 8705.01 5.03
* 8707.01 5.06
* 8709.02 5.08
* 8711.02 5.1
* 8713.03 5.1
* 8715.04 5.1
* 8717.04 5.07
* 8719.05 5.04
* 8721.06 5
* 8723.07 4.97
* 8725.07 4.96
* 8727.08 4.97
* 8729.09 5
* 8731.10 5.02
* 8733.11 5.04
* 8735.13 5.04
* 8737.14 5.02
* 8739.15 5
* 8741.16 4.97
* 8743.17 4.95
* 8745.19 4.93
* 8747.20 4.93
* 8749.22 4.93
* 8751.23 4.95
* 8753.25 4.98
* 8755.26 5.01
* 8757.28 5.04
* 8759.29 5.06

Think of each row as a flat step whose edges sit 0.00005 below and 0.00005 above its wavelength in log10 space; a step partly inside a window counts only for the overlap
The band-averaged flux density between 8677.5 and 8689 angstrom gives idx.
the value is 4.78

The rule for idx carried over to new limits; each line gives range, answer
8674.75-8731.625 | 4.93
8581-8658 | 5.06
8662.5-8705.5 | 4.78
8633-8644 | 5.02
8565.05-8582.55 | 5.26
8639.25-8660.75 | 4.82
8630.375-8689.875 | 4.8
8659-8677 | 4.62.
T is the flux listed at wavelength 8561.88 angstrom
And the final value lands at 5.14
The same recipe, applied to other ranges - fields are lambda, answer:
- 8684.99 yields 4.79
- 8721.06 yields 5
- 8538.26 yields 4.06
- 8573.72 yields 5.3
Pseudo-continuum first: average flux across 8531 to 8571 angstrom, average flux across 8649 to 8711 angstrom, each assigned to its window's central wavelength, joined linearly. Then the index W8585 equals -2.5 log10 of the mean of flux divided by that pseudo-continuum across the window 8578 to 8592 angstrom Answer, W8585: -0.08 mag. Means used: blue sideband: 4.66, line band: 5.07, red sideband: 4.79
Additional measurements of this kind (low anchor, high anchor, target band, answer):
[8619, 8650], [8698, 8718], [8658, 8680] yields 0.10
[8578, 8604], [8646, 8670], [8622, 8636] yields -0.09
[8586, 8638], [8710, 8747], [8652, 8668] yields 0.10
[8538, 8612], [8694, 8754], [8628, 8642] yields -0.03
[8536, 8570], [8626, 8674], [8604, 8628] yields -0.12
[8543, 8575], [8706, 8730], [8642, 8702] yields 0.05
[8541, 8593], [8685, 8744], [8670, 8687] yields 0.05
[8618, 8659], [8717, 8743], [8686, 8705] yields 0.03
